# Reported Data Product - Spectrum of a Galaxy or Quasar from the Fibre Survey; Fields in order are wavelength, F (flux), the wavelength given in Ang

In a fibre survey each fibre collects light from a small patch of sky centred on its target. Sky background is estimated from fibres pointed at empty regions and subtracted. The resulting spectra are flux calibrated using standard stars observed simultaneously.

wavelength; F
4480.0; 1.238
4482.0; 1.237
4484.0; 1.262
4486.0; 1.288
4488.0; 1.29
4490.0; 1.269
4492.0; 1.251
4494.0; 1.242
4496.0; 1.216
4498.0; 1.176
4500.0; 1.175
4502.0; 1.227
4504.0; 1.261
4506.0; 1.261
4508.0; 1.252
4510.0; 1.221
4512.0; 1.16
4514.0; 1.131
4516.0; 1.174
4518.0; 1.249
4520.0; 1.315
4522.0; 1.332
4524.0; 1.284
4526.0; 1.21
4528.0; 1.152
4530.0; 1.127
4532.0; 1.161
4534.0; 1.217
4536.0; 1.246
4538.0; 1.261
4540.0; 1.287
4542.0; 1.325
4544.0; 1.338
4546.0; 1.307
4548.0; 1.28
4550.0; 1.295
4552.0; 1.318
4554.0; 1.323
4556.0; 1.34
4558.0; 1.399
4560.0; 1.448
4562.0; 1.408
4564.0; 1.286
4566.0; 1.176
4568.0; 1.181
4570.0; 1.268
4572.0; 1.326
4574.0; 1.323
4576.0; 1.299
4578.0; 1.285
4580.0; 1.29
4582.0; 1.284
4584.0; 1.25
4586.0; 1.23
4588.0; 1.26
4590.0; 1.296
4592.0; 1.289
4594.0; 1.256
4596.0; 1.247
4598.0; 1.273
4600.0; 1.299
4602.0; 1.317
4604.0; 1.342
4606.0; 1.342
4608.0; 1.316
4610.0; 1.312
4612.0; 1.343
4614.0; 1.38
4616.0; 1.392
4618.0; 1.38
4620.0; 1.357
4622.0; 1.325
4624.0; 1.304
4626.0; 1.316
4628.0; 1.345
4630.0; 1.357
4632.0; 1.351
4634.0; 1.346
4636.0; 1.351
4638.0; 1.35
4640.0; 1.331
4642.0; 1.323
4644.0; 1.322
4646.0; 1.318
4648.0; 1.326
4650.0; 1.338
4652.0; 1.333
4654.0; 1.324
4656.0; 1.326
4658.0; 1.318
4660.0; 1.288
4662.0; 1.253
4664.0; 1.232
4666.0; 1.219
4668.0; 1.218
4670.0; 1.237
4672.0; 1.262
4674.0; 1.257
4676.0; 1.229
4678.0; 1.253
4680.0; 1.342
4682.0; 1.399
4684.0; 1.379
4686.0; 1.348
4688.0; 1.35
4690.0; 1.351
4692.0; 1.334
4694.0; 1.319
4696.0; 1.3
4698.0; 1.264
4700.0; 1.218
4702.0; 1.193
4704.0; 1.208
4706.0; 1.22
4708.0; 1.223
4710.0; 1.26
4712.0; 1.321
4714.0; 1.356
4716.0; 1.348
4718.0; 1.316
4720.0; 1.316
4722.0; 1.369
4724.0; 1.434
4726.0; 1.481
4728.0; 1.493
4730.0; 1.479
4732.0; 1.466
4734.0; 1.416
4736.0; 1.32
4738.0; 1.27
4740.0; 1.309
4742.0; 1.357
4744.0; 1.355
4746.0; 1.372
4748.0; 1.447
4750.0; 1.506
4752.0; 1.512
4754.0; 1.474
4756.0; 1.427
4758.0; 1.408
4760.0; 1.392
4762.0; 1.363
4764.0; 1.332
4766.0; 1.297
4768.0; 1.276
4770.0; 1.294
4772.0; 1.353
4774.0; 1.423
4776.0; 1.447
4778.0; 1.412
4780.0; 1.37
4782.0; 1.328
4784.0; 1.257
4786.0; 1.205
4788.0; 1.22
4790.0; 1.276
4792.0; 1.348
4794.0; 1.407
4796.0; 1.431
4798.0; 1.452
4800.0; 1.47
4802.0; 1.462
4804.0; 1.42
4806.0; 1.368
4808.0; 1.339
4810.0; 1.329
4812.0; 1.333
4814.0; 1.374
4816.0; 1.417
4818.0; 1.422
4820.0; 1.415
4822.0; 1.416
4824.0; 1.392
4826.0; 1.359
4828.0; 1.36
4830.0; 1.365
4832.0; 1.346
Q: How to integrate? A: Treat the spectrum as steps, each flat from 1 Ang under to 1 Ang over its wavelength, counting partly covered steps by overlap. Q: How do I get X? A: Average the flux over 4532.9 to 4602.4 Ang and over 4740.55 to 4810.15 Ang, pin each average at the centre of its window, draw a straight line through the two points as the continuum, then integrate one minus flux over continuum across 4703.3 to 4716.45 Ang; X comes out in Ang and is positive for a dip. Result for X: 0.72 Ang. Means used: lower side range 1.29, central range 1.28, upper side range 1.38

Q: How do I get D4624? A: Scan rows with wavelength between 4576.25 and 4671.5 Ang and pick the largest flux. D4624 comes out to 1.392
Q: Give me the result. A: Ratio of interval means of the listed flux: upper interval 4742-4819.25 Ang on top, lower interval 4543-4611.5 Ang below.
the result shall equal 1.1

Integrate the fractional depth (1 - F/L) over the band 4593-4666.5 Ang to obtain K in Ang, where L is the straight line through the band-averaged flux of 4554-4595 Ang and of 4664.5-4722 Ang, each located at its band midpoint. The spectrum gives -1.7 Ang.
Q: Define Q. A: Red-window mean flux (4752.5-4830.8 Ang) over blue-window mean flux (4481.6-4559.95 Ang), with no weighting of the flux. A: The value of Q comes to 1.1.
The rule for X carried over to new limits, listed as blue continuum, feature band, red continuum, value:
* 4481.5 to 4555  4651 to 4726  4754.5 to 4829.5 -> 1.40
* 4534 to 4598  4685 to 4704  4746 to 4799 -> 0.69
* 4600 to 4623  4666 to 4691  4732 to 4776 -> 1.14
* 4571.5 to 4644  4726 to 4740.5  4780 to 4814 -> -0.66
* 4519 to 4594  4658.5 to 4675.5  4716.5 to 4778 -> 1.23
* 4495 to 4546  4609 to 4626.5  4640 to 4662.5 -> -0.69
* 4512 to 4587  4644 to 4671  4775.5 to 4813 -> 0.47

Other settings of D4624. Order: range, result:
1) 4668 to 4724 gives 1.434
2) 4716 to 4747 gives 1.493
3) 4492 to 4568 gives 1.448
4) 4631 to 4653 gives 1.351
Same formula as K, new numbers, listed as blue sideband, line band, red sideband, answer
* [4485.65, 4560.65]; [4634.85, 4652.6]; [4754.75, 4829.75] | -0.4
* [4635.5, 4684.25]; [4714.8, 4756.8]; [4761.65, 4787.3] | -2.6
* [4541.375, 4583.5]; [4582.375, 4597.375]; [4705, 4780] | 0.6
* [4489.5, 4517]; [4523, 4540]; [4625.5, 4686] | 0.3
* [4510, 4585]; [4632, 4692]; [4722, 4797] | 0.9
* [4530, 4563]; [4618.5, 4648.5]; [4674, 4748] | -0.4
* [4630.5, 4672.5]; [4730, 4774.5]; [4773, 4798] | -1.5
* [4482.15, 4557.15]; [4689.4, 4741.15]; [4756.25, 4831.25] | 0.1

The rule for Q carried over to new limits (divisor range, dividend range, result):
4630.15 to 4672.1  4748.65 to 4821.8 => 1.06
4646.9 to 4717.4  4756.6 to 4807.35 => 1.05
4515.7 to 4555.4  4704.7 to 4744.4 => 1.07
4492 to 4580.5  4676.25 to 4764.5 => 1.07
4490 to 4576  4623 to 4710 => 1.03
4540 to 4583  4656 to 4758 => 1.02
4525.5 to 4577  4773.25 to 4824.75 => 1.07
